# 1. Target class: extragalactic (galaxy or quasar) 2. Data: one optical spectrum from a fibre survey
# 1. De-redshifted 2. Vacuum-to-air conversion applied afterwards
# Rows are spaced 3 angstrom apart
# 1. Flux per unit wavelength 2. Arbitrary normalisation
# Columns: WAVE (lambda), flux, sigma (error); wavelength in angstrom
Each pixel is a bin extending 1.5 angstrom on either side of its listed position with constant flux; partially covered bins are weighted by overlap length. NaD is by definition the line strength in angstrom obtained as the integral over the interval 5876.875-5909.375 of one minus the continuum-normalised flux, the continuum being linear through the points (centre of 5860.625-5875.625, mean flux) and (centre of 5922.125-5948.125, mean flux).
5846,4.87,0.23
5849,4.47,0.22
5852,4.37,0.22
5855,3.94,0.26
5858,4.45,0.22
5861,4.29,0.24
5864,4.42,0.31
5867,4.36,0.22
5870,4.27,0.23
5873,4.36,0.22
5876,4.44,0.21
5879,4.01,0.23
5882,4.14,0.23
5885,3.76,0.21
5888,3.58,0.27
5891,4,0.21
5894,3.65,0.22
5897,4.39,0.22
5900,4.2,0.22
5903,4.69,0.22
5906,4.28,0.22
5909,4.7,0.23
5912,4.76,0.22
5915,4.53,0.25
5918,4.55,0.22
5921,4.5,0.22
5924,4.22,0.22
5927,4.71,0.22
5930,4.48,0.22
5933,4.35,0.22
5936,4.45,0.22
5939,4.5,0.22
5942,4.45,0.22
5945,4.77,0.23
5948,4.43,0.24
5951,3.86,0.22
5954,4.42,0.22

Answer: 2.1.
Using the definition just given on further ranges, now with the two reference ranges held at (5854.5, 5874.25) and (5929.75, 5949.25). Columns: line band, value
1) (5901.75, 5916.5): -0.6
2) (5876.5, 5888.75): 1.2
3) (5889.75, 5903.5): 0.7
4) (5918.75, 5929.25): -0.1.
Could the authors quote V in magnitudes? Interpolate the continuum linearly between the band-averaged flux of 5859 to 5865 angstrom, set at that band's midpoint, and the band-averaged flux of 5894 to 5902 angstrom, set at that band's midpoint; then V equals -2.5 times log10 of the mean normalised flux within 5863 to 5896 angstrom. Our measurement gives 0.05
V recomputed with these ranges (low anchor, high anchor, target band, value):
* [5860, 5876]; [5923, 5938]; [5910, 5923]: -0.04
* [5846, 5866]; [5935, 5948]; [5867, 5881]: 0.03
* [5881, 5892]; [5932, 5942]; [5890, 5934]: -0.07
